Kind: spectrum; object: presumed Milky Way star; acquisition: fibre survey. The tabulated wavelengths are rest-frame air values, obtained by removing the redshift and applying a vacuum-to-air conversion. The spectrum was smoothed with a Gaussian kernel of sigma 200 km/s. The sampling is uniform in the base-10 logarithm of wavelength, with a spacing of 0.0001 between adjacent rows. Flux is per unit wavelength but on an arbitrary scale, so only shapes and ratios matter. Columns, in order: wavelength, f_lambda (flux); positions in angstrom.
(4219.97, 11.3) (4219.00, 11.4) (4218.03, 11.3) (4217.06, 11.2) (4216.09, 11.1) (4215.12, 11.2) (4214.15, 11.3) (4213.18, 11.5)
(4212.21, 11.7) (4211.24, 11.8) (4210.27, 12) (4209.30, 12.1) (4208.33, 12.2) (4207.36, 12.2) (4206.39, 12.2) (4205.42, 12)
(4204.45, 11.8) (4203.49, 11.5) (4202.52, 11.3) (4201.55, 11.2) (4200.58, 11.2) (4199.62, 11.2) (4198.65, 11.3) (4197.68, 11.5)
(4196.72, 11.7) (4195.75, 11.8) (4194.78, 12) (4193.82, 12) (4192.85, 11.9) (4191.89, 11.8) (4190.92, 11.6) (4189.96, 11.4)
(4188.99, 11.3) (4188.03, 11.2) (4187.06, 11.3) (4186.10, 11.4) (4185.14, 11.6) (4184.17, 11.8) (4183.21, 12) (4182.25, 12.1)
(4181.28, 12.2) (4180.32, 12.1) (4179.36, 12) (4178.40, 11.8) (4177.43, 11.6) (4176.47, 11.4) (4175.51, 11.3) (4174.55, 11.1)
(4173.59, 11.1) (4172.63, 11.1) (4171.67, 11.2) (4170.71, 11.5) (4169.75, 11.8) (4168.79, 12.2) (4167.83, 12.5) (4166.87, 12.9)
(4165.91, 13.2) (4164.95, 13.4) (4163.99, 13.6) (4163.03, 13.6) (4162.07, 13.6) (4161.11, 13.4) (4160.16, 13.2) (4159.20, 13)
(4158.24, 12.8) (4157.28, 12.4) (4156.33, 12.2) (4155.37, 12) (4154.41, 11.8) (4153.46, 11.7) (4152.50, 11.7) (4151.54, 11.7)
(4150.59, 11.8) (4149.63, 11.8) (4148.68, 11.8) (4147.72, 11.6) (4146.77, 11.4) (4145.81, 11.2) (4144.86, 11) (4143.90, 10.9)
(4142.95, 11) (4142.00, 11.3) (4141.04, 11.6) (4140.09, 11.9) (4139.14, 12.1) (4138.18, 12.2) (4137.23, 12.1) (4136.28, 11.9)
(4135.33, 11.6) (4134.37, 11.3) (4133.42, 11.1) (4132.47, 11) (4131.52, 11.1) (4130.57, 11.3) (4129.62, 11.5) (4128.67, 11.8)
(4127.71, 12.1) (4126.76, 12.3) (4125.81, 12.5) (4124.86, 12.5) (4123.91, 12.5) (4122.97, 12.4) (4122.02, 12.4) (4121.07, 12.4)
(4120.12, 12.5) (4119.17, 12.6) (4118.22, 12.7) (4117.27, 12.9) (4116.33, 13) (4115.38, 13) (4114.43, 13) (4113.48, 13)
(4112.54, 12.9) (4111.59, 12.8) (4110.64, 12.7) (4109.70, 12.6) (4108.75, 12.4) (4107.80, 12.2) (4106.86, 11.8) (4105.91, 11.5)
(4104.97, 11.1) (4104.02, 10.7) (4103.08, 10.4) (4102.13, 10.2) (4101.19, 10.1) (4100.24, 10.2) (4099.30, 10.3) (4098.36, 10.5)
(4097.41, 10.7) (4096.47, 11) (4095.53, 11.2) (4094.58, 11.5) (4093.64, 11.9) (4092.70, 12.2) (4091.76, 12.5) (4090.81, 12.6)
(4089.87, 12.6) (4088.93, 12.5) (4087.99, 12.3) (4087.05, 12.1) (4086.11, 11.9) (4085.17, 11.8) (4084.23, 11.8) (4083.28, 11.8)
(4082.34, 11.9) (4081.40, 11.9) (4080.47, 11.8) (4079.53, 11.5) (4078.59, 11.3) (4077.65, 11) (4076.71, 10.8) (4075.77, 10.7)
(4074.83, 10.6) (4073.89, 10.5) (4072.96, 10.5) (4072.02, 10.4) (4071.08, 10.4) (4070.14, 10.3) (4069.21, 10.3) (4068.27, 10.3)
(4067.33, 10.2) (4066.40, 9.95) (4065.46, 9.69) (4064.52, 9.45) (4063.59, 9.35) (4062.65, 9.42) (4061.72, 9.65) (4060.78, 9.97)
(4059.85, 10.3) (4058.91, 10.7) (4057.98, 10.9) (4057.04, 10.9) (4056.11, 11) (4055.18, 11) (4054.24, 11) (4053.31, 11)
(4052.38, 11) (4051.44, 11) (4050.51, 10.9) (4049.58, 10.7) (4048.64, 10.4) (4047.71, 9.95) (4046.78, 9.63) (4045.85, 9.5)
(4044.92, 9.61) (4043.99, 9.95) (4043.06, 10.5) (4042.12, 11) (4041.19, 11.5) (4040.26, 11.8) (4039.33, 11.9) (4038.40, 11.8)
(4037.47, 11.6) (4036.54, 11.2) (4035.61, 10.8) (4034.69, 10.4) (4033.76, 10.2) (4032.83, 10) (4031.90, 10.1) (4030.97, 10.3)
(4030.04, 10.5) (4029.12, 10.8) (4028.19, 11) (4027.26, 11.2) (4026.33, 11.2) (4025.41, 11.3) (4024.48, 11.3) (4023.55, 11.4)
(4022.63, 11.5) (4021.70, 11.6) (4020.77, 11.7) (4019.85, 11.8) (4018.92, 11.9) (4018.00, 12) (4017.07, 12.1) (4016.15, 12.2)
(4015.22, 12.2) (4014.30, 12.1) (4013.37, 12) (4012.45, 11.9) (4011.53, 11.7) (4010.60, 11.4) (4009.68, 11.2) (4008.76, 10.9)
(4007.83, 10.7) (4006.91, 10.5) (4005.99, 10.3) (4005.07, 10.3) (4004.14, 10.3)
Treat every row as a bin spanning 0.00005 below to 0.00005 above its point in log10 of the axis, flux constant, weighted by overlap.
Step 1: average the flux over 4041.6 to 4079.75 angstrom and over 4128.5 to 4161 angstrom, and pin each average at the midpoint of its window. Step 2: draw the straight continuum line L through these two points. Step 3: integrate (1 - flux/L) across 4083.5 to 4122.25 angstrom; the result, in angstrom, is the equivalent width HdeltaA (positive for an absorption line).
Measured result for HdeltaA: -2.9 angstrom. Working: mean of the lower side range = 10.4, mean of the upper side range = 11.8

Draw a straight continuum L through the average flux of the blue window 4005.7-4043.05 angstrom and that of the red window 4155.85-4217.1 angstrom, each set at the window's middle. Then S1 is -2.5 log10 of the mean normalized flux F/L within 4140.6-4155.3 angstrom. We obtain 0.02 mag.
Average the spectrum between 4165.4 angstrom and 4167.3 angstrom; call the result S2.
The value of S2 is 13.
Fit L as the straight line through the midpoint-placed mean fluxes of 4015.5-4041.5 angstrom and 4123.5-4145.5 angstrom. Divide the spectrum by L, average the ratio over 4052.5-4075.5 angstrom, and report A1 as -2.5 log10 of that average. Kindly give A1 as 0.11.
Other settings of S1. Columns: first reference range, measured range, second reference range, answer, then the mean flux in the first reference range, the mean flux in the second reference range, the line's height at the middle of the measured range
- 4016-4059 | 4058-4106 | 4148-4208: 0.03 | 11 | 11.9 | 11.3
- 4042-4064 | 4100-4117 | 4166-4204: -0.09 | 10.4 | 11.7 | 10.9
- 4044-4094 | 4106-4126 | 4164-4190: -0.12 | 10.9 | 11.8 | 11.3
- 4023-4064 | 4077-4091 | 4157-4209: -0.08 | 10.7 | 12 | 11.1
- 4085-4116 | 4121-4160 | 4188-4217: -0.01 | 11.8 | 11.6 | 11.7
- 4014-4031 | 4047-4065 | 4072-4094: 0.11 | 11.5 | 11.6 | 11.6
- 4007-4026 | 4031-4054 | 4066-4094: 0.08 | 11.6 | 11.3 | 11.5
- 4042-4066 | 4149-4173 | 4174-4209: -0.10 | 10.3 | 11.7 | 11.4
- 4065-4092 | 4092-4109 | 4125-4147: 0.02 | 11.2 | 11.6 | 11.4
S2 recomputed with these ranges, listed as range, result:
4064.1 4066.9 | 9.7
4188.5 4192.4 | 11.5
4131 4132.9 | 11.1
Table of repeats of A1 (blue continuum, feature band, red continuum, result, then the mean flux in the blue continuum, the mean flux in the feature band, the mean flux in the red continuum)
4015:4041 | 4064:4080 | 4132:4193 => 0.101 mag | 11.3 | 10.5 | 11.9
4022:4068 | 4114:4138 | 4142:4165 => -0.034 mag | 10.6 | 12.1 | 12.2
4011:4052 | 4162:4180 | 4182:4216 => -0.051 mag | 11.1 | 12.1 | 11.7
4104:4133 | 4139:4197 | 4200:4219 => -0.002 mag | 12.3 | 11.9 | 11.6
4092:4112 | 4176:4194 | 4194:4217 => -0.011 mag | 11.3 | 11.7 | 11.6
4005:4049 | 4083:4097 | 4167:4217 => -0.064 mag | 11.1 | 12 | 11.7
